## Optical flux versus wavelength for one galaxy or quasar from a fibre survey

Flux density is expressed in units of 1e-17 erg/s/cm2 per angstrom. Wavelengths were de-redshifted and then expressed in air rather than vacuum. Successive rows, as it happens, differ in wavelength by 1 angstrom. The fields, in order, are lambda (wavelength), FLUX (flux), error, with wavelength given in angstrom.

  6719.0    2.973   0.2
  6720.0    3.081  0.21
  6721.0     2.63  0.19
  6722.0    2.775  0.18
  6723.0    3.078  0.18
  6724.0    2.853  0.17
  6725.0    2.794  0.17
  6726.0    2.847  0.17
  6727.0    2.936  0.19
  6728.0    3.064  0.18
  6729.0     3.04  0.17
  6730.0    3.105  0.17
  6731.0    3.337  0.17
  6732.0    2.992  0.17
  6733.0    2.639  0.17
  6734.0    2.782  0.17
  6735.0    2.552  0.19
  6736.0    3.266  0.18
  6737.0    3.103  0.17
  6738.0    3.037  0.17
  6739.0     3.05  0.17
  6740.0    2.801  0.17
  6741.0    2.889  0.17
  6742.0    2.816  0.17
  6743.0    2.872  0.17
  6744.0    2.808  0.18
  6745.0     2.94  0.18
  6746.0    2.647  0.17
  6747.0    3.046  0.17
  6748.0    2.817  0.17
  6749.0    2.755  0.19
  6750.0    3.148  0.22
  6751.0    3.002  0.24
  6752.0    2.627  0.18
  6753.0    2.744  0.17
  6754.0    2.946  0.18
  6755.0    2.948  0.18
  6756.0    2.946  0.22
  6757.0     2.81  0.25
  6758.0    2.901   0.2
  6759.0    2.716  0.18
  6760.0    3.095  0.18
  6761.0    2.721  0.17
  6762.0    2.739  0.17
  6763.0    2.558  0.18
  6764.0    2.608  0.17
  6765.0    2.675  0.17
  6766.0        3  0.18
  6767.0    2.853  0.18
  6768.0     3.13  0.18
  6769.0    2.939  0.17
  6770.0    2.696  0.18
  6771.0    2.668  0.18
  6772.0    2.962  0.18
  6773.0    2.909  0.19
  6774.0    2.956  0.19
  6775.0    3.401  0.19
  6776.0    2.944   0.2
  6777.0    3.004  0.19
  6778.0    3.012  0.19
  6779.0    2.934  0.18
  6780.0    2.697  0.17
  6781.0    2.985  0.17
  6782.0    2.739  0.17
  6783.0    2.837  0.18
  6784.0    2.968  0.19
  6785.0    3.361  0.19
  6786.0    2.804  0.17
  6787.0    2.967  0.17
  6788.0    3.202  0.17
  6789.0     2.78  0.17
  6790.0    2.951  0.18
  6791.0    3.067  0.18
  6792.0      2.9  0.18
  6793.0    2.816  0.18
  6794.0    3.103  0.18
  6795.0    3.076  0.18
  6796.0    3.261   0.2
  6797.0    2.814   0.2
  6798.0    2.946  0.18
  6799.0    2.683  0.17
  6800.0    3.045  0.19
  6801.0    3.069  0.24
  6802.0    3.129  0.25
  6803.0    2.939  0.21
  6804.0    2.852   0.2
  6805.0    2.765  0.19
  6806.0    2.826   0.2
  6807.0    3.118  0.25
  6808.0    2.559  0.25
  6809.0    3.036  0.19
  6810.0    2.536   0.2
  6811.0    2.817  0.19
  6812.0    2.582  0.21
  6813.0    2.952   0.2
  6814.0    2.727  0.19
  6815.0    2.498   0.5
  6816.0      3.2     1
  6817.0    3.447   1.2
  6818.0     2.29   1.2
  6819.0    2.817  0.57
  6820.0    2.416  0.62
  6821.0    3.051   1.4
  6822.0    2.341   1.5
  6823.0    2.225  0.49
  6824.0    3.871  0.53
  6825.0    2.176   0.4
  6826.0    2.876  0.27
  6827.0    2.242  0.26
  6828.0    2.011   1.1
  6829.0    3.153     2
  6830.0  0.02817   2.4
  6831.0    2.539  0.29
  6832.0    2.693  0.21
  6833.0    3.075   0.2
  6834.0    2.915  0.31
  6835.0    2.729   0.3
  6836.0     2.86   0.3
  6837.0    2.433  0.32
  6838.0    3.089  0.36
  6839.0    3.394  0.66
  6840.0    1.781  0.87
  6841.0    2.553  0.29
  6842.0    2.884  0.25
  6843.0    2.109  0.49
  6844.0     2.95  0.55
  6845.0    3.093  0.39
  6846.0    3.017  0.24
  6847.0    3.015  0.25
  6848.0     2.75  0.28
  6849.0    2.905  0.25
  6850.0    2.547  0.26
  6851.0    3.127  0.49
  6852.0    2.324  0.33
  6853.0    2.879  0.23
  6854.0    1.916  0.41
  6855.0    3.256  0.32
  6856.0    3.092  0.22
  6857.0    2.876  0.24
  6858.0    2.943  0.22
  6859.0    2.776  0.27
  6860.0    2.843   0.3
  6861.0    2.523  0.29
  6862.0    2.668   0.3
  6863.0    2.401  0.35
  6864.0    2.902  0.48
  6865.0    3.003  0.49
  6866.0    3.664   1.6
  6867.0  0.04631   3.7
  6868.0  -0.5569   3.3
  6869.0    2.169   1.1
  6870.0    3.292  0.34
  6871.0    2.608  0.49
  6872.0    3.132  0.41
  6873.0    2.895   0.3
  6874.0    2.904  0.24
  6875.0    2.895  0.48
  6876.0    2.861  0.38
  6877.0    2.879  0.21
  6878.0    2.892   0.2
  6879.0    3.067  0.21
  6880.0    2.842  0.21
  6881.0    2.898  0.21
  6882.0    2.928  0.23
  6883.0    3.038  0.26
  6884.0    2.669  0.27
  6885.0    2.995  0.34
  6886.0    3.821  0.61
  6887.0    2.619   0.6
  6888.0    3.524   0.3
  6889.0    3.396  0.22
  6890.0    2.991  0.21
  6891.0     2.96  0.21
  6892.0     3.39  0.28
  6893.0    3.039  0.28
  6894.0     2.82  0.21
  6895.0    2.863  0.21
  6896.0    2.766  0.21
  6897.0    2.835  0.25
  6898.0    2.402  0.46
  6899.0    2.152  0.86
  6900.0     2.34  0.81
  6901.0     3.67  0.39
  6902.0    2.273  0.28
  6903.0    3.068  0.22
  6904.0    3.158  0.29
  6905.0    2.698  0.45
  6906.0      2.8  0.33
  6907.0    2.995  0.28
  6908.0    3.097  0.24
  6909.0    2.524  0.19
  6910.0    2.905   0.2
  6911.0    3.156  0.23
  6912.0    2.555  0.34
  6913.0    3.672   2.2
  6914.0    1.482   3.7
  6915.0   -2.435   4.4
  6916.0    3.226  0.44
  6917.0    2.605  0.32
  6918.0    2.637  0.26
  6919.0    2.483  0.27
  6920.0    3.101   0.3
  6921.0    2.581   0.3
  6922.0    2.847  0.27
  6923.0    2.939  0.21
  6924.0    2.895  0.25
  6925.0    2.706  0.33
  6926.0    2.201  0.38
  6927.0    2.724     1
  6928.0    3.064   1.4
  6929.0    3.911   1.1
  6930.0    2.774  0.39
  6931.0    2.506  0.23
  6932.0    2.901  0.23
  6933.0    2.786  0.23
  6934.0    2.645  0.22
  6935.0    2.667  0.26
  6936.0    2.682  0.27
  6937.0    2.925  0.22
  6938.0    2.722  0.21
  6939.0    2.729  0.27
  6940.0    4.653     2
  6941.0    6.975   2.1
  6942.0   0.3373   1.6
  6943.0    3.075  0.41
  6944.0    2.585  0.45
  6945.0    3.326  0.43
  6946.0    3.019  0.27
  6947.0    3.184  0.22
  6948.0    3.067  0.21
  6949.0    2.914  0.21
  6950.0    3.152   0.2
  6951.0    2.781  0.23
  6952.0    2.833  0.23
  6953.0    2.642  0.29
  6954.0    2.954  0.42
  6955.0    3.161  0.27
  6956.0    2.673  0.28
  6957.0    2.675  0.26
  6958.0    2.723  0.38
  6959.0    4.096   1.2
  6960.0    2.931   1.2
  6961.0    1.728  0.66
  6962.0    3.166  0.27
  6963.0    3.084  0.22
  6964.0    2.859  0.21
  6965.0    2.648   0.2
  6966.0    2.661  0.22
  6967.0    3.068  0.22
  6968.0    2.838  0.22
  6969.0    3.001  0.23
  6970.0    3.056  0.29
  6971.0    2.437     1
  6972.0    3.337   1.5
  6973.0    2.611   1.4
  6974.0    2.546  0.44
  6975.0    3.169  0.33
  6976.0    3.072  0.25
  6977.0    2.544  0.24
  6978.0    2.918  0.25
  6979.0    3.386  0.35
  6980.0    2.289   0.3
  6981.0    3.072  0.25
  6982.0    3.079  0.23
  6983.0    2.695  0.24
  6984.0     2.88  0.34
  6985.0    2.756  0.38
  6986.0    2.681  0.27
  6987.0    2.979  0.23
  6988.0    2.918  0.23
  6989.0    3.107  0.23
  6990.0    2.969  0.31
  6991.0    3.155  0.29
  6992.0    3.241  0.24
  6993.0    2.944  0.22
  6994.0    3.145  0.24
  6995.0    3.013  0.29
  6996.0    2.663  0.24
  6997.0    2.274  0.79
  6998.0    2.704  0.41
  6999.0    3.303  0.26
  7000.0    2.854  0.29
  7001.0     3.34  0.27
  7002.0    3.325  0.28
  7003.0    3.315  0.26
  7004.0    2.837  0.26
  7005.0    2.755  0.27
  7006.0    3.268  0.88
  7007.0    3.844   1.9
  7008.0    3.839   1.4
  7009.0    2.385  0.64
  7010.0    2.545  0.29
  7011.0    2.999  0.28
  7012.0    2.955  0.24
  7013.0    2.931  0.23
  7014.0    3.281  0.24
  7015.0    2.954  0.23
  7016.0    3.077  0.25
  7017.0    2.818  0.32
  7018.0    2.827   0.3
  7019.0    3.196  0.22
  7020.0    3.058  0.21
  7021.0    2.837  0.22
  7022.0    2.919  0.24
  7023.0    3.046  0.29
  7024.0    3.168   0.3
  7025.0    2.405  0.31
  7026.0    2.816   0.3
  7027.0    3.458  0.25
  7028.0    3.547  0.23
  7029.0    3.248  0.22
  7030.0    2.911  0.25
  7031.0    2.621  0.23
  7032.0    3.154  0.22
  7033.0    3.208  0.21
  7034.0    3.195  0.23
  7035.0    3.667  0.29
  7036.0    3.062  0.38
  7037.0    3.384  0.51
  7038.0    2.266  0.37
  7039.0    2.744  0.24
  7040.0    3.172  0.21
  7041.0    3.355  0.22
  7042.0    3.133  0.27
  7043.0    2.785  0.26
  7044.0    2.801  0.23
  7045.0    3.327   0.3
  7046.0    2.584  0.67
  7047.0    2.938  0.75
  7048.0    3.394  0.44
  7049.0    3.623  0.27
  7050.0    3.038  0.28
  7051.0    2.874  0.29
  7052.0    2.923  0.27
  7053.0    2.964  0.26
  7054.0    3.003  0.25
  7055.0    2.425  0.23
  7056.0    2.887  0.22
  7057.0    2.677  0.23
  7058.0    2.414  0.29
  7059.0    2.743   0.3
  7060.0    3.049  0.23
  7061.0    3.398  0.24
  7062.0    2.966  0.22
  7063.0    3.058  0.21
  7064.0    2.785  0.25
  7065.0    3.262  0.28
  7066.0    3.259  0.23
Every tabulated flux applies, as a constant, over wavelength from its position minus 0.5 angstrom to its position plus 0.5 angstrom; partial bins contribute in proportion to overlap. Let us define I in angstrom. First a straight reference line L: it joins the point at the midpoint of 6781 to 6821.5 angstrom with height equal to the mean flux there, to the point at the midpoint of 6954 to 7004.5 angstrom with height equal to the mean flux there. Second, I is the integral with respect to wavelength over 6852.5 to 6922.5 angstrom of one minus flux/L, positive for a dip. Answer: 4.96 angstrom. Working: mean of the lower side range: 2.9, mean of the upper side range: 2.92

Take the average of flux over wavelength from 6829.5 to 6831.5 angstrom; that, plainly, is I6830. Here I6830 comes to 1.28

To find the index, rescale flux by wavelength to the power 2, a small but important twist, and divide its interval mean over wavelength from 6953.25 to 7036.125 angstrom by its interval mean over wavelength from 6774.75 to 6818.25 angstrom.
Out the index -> 1.1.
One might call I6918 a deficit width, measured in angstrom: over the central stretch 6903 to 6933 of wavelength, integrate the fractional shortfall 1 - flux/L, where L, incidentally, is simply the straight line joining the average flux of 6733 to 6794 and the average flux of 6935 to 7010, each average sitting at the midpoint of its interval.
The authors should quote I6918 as 3.1 angstrom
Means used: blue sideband 2.9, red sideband 2.98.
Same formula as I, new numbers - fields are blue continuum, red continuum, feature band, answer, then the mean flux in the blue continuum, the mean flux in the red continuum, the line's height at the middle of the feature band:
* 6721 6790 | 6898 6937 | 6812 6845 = 1.8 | 2.9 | 2.66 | 2.79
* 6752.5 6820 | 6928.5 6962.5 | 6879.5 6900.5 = 0.3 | 2.89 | 3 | 2.96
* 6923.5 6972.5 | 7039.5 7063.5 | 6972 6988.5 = 0.5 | 2.95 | 2.98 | 2.96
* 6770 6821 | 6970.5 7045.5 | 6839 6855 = 1.3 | 2.91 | 2.99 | 2.93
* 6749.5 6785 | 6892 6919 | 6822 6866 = 0.6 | 2.89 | 2.6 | 2.73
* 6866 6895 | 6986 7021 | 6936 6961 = -1.3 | 2.77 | 3.02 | 2.91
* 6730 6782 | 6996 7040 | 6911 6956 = 2.8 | 2.89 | 3.03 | 2.98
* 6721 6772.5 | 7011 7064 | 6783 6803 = -0.6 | 2.88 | 3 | 2.9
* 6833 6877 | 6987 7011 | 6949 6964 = 0.1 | 2.67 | 3.03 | 2.92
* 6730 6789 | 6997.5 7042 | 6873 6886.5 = 0.0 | 2.9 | 3.06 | 2.98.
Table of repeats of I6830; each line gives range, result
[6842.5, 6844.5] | 2.53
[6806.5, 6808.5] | 2.84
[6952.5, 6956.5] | 2.86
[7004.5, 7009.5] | 3.22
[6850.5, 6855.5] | 2.7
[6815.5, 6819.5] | 2.94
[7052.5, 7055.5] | 2.8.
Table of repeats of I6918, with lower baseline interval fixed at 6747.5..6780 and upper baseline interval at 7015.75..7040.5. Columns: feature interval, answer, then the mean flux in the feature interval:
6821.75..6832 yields 1.94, 2.36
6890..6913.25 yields 0.69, 2.87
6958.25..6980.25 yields 0.80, 2.89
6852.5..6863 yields 0.62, 2.76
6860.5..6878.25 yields 2.63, 2.5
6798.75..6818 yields 0.22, 2.87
